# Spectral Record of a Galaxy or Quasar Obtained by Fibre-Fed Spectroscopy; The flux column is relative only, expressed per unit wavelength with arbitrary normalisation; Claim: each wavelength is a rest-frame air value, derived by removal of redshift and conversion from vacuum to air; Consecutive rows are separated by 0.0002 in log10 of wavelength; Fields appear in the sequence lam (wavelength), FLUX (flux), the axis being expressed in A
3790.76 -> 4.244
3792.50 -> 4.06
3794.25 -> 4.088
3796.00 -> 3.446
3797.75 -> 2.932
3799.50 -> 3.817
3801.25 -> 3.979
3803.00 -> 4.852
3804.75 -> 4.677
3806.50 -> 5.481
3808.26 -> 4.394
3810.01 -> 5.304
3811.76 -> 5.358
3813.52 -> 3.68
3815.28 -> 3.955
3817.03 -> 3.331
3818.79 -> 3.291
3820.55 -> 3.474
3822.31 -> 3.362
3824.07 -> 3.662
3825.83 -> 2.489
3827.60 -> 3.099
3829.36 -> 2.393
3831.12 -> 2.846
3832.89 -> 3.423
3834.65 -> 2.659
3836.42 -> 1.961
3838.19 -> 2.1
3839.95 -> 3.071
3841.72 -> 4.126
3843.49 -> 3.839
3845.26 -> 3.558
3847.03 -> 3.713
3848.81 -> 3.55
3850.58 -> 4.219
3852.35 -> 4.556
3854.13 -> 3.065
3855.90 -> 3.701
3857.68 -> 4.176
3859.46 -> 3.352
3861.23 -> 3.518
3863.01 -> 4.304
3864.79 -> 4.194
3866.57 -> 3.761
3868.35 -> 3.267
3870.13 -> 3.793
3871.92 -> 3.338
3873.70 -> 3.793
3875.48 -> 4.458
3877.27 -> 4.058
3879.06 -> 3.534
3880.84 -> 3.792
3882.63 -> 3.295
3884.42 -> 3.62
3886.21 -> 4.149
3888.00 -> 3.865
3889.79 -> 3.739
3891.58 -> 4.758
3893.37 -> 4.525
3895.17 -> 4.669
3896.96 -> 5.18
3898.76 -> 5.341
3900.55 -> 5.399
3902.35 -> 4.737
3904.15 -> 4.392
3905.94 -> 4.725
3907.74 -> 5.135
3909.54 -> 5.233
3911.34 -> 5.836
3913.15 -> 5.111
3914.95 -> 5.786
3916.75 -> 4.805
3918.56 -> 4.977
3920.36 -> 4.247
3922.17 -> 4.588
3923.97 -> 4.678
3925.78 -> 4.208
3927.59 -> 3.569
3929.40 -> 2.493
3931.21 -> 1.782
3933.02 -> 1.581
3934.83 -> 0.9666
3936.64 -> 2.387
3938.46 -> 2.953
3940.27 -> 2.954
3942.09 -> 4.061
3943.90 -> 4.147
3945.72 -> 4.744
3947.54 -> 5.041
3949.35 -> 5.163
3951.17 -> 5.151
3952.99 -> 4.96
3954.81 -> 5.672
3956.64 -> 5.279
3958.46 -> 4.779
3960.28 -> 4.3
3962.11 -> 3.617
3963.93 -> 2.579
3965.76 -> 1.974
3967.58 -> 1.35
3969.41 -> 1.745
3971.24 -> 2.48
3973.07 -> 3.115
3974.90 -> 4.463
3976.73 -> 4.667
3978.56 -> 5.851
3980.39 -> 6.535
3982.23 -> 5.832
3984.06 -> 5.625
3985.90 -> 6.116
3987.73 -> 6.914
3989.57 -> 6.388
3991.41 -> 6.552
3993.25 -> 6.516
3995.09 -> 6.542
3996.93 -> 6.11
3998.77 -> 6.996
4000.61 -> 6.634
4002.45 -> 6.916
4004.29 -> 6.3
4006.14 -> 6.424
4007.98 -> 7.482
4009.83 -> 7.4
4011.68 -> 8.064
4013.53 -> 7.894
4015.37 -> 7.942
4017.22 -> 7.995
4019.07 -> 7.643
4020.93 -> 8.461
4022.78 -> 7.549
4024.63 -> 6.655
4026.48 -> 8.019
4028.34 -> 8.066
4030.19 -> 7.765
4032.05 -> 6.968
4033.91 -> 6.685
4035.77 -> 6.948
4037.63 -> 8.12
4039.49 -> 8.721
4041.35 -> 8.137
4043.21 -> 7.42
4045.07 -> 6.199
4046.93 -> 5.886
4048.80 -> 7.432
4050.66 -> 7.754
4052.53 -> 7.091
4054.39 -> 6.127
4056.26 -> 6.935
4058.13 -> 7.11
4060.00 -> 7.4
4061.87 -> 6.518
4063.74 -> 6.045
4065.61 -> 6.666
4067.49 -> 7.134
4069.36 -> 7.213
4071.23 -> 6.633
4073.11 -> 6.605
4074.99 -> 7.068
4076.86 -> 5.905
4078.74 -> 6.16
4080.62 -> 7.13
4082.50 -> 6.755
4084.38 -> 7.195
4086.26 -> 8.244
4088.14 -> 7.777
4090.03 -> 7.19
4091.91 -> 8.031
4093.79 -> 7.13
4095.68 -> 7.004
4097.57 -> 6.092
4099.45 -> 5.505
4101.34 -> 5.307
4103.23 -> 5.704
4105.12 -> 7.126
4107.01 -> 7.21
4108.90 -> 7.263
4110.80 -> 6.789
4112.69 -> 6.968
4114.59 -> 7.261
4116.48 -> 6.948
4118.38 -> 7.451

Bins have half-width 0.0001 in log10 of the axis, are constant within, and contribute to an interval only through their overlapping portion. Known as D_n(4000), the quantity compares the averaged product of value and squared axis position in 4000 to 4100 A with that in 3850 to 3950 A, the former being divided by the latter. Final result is 1.9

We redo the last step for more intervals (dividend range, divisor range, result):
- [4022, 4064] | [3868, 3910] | 1.82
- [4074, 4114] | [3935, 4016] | 1.40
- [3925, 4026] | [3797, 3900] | 1.45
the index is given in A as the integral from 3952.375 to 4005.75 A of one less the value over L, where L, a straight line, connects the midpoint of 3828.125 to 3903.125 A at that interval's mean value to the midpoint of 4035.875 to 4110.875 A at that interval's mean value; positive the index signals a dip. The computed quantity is 4.6 A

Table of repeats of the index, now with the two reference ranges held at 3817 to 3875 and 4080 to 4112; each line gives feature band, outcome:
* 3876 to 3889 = 0.5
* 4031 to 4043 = -2.9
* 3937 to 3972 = 7.8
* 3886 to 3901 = -1.9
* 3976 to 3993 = -2.3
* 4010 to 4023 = -4.8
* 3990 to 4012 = -4.7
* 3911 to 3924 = -1.7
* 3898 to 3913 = -2.9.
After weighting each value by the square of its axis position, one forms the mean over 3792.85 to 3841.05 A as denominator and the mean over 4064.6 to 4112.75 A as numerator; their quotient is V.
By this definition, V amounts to 2.2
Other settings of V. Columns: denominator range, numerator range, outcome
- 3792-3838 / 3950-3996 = 1.41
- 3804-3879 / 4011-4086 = 2.18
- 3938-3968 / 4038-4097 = 1.82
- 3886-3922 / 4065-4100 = 1.57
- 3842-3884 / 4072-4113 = 2.03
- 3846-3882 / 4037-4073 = 2.04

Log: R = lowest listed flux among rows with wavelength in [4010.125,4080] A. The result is 5.886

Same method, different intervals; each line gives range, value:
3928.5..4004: 0.9666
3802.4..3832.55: 2.393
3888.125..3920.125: 3.739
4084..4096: 7.004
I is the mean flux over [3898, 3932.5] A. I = 4.54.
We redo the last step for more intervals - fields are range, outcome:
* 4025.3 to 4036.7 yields 7.39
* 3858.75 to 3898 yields 3.96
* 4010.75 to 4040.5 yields 7.72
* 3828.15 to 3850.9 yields 3.16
